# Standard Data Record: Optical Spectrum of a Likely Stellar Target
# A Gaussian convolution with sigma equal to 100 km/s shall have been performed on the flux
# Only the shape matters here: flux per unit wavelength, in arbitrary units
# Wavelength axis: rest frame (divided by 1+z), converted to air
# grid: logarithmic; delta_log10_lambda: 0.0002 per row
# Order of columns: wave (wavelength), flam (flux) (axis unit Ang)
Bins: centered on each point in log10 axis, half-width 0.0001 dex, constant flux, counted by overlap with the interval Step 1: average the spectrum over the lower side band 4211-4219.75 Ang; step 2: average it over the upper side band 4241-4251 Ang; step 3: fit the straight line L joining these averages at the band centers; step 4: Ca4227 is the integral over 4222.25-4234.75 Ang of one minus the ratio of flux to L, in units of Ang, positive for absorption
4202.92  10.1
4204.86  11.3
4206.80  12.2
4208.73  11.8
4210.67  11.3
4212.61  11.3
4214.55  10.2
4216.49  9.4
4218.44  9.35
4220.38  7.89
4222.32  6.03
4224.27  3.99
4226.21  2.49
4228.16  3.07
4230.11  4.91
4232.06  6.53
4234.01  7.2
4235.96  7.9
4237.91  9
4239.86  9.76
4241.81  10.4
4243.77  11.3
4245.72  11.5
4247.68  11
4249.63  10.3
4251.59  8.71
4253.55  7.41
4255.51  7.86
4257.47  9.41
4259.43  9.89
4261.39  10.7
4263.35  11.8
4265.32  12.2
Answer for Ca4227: 6.8 Ang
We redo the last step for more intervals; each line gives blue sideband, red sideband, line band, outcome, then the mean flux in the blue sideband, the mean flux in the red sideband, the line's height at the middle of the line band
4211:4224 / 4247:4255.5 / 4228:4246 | 1.5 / 8.86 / 9.13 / 9.02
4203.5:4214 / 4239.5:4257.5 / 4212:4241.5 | 9.4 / 11.5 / 9.78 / 10.7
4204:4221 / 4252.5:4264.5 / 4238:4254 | -0.4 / 10.6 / 9.54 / 9.82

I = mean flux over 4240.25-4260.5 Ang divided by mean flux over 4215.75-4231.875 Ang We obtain 1.67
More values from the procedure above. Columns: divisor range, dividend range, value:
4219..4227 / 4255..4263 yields 1.81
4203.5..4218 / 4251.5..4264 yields 0.86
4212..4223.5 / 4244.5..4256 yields 1.08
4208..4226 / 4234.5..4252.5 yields 1.14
